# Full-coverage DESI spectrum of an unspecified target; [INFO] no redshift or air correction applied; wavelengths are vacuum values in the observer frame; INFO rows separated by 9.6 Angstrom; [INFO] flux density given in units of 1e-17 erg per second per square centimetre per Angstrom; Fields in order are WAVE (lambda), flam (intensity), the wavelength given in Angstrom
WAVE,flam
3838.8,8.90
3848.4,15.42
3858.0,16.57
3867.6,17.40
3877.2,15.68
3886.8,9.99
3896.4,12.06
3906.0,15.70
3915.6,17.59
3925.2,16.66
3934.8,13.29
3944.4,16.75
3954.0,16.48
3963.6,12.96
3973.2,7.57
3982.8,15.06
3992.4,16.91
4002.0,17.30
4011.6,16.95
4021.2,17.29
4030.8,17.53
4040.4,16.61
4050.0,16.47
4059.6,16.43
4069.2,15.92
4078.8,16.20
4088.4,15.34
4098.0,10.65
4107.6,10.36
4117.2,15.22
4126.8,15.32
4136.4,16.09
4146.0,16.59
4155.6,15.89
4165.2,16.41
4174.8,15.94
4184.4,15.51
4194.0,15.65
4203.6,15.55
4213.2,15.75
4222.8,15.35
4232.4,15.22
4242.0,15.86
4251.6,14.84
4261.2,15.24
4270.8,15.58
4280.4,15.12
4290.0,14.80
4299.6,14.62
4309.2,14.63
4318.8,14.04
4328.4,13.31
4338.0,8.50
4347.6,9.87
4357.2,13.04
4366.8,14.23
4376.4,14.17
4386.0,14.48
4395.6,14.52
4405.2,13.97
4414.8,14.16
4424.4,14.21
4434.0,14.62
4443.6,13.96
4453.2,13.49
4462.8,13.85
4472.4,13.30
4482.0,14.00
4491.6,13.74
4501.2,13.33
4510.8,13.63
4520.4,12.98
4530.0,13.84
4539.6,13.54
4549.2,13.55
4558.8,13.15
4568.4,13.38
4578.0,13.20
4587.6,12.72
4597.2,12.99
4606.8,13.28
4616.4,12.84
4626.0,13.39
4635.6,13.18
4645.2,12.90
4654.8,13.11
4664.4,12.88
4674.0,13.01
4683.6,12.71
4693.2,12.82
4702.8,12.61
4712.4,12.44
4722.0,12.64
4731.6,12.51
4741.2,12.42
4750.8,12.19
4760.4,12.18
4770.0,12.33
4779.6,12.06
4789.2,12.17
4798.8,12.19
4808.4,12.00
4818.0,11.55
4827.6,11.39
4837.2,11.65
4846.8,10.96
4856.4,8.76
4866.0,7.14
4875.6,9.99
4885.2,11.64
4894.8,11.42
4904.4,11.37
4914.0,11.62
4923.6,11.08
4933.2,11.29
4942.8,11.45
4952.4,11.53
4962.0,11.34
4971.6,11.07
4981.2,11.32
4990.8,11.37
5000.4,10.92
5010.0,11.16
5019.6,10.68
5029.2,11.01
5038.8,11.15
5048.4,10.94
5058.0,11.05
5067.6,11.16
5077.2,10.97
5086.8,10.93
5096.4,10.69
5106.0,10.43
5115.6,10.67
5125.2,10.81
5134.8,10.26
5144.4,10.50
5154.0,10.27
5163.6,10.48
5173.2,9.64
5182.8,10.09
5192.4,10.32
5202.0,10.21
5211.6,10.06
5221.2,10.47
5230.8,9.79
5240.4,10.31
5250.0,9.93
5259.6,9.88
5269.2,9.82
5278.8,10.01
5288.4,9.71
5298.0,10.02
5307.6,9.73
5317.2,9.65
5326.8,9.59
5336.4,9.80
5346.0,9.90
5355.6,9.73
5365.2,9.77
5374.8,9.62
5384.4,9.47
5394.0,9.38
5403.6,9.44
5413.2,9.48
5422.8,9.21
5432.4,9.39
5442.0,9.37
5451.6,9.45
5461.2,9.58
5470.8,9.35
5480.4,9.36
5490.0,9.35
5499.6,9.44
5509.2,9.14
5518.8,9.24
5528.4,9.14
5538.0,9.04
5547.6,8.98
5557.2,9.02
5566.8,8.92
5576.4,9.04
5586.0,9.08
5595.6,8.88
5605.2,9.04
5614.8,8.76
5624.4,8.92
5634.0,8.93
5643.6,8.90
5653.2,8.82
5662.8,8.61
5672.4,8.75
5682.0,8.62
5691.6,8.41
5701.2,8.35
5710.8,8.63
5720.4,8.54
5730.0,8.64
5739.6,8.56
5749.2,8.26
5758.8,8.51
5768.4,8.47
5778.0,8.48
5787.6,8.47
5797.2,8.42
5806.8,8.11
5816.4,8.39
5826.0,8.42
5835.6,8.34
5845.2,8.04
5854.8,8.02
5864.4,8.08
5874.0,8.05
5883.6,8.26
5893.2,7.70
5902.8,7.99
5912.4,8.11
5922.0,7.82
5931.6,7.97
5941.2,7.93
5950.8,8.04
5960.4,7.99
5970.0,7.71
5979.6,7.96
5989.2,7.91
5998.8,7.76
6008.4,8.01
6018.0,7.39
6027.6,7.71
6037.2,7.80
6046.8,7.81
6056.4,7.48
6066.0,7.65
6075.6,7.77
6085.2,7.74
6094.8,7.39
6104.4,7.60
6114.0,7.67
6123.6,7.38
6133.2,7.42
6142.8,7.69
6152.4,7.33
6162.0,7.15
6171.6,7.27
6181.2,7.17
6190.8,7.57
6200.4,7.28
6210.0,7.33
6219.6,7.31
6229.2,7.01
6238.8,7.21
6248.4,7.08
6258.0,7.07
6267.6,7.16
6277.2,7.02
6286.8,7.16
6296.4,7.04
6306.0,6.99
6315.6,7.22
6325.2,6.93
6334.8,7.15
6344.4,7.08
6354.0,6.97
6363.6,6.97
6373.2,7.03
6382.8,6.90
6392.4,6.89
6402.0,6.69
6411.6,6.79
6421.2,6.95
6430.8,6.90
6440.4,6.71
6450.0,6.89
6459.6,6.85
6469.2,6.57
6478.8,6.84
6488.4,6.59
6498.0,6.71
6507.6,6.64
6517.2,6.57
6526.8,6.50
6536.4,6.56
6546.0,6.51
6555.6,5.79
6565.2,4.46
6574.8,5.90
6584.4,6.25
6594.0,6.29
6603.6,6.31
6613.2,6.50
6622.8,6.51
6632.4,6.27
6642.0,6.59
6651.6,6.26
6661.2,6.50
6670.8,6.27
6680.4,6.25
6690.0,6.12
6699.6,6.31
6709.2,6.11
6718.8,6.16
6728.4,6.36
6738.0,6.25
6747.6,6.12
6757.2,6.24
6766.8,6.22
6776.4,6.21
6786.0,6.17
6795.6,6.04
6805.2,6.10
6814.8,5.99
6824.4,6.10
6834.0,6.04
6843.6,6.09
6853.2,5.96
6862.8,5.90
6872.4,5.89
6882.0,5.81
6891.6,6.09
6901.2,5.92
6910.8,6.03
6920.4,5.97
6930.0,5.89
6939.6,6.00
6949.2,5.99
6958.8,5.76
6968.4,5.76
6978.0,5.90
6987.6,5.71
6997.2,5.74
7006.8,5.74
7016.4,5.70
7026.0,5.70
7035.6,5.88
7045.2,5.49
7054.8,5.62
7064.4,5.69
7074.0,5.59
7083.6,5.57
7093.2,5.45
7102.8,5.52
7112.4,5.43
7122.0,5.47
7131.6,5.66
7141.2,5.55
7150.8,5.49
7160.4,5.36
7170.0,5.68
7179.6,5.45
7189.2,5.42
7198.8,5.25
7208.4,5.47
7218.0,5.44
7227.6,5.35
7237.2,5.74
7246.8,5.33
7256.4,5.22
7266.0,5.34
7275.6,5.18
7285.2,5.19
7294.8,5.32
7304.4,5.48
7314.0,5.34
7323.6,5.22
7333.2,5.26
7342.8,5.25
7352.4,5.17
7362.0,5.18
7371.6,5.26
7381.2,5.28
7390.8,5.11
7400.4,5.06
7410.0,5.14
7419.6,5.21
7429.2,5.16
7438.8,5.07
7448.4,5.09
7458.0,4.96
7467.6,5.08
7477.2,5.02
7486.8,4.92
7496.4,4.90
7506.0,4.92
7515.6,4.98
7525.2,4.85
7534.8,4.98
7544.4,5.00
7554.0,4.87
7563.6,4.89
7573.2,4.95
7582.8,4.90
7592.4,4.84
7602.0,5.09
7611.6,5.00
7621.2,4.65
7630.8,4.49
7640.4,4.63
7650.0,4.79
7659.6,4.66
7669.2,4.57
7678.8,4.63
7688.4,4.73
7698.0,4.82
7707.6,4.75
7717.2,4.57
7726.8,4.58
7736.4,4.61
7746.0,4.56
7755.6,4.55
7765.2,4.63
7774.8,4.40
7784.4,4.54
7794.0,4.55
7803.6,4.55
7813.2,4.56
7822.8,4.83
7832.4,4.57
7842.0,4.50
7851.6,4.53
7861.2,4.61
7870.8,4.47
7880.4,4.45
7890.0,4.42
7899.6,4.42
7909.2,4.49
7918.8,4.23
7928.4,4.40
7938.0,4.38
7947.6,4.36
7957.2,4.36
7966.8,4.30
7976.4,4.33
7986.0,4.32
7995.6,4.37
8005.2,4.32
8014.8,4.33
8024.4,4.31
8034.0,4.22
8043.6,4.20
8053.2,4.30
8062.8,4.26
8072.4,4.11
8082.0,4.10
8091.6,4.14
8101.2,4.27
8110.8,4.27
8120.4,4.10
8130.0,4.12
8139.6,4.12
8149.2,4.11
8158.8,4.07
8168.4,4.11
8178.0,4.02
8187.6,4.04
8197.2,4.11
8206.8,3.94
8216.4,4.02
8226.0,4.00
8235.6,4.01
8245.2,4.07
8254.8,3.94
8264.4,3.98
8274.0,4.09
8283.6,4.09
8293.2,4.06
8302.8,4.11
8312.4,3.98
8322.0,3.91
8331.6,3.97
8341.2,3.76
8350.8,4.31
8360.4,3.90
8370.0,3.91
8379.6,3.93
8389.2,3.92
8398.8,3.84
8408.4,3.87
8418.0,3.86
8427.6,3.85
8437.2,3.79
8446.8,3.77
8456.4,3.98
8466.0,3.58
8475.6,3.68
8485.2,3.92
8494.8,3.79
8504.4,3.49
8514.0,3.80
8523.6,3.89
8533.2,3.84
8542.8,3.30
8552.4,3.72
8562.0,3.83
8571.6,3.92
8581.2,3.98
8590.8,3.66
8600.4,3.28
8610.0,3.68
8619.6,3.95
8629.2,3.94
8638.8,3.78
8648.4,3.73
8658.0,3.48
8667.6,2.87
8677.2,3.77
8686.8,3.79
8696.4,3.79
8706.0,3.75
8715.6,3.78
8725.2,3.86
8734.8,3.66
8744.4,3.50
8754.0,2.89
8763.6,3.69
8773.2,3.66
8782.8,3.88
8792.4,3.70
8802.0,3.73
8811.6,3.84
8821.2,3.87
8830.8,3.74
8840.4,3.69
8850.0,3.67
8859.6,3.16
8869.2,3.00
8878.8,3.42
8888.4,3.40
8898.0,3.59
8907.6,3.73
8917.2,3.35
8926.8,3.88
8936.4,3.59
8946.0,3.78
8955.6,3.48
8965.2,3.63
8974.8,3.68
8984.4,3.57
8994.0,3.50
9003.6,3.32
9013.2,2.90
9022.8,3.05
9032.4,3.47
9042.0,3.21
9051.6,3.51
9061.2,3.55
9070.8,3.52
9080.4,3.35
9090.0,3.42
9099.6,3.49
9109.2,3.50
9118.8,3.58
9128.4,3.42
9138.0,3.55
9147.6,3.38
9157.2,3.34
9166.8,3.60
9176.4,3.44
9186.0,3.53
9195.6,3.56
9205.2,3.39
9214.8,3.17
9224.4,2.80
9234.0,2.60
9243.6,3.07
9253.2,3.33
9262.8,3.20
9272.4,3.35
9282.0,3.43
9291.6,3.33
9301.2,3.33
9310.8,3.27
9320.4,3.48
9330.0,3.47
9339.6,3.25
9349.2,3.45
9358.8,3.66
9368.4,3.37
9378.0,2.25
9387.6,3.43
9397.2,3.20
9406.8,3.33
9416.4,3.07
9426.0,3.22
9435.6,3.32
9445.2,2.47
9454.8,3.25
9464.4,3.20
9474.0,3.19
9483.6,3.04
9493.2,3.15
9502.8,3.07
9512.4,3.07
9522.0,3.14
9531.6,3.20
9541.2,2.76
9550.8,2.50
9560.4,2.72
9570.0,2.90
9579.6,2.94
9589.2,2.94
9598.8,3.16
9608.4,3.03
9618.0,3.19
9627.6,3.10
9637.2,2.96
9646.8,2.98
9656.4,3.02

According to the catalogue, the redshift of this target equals 0.000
